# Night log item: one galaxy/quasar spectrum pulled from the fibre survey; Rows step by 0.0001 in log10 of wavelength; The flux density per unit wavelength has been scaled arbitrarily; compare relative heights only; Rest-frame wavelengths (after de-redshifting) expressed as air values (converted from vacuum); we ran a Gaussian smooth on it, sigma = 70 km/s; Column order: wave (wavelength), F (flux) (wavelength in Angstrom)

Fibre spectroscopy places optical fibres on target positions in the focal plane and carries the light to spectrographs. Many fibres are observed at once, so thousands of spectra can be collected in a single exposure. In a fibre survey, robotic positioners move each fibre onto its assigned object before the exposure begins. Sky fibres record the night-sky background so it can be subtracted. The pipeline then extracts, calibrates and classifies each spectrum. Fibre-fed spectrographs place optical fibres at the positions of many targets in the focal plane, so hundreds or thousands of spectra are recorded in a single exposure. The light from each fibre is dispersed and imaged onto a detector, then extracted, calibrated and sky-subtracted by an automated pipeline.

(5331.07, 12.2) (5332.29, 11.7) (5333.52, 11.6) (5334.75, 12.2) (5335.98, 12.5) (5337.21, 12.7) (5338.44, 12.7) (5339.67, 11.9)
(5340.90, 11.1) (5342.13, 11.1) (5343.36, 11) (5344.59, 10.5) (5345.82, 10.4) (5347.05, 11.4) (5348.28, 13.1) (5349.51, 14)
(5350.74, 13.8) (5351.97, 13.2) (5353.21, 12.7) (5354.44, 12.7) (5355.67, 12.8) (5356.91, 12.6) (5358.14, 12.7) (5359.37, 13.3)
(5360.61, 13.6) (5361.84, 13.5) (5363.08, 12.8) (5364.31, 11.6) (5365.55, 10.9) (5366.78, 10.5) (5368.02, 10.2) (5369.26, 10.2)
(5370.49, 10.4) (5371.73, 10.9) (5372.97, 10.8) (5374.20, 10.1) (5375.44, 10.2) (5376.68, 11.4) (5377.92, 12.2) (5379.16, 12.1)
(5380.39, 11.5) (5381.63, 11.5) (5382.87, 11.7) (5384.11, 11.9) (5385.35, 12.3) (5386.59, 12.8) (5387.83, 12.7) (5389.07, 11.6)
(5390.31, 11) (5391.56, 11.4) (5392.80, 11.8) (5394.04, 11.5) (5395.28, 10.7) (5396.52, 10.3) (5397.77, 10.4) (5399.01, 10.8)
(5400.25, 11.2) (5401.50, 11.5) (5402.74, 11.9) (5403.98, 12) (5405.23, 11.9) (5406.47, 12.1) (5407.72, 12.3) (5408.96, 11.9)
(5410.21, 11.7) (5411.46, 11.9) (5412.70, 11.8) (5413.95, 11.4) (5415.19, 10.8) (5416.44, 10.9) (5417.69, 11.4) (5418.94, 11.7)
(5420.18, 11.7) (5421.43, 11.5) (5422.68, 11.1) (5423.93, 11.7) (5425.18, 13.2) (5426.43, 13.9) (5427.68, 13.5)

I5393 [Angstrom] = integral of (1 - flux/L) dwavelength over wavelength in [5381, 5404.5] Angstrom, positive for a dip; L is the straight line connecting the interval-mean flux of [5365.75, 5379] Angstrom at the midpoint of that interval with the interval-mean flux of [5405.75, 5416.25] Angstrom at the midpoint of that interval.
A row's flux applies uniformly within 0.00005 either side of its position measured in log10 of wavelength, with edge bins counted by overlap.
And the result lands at -0.58 Angstrom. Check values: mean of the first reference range 10.7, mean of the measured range 11.5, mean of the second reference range 11.7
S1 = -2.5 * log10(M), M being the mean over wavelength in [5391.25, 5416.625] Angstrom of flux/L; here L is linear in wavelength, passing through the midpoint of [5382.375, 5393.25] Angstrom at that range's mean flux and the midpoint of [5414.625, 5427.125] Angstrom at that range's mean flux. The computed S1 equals 0.04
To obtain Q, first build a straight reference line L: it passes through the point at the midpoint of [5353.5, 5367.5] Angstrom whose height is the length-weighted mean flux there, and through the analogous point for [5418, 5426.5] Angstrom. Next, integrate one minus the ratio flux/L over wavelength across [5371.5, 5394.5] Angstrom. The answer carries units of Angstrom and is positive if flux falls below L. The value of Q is 1.3 Angstrom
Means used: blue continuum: 12.4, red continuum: 12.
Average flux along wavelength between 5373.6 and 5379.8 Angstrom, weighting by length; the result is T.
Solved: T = 11.2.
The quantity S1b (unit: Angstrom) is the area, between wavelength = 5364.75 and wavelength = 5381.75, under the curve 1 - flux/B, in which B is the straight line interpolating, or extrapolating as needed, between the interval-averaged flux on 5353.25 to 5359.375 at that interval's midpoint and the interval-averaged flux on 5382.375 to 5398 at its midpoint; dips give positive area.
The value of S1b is 1.7 Angstrom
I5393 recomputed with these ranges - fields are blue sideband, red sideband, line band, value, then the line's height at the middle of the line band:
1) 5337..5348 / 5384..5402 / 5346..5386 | -1.8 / 11.4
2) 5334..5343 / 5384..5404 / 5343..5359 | -0.7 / 11.9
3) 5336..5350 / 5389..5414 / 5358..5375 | 0.3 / 11.7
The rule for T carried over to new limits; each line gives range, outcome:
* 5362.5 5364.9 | 12.2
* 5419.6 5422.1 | 11.6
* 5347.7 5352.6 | 13.5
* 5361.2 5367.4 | 11.9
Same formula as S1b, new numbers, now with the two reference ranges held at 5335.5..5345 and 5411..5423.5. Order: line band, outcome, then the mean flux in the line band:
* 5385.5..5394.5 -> -0.3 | 11.9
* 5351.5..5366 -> -1.3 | 12.7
